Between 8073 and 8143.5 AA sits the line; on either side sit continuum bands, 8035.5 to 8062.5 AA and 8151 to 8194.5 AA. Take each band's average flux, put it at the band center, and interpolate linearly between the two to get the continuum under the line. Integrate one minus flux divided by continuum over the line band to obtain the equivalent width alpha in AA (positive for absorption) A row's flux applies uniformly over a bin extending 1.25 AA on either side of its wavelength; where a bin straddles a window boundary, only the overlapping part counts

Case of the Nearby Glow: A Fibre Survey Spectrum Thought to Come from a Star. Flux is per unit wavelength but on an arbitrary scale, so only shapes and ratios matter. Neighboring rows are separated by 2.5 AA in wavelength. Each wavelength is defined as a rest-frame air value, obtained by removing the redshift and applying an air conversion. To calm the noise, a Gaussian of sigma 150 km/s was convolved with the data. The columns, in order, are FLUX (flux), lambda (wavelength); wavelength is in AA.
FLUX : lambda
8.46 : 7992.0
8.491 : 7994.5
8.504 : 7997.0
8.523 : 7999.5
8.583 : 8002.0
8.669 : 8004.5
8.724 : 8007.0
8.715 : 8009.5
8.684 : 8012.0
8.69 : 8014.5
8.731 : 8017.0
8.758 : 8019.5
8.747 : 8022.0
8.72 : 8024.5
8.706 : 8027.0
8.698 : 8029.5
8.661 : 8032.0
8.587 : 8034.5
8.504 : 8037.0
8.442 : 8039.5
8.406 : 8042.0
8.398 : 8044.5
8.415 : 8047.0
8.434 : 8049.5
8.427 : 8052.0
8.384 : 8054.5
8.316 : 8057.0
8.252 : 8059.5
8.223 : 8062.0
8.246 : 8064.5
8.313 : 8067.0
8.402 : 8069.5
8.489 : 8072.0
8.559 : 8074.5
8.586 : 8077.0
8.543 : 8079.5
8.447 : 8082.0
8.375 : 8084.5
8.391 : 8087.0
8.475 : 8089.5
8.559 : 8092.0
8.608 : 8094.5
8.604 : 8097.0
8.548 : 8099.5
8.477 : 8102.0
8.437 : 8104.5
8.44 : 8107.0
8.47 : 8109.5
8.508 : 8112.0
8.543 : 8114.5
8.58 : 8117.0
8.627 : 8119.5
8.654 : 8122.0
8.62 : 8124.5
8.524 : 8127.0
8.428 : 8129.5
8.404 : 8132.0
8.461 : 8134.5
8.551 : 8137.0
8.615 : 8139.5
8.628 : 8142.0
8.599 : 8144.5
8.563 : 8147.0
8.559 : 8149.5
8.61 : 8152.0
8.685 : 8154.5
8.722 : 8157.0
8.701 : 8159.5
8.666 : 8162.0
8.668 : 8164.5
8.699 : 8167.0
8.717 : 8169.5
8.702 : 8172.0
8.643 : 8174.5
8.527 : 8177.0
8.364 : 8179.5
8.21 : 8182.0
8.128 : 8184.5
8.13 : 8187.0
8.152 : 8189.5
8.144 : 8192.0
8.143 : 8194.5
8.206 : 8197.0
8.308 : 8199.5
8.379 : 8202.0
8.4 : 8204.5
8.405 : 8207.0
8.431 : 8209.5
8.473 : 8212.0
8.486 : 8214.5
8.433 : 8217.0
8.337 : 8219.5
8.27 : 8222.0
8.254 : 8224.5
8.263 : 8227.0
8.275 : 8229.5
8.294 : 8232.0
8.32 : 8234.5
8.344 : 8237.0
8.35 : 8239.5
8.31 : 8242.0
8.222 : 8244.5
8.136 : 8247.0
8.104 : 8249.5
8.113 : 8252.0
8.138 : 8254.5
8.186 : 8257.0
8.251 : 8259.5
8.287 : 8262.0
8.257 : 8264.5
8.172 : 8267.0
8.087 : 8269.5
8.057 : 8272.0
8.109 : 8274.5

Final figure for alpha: -0.7 AA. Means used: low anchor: 8.39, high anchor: 8.49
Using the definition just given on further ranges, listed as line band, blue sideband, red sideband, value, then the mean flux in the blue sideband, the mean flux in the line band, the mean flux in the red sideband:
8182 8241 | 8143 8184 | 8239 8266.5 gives 0.61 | 8.59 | 8.3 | 8.21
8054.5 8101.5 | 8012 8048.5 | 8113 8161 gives 0.85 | 8.61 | 8.44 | 8.58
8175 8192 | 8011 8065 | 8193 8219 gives 0.25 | 8.52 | 8.26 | 8.36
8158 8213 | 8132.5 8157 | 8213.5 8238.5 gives 0.24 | 8.59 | 8.42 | 8.33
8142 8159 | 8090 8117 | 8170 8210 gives -0.42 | 8.52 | 8.63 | 8.33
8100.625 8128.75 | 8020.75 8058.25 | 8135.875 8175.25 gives 0.23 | 8.52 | 8.53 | 8.65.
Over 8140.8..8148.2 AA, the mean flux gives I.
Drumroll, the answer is 8.6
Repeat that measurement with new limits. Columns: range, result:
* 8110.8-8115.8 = 8.53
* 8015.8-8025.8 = 8.74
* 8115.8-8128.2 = 8.6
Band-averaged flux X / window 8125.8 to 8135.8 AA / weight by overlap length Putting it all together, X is 8.45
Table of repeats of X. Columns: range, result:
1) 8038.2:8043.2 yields 8.42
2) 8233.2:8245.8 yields 8.31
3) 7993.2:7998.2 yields 8.5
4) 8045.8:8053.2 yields 8.43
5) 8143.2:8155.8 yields 8.6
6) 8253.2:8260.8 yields 8.19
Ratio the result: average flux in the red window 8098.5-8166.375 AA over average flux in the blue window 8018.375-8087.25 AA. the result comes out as 1.01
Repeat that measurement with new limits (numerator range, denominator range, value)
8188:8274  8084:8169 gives 0.97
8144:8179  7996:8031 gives 1.00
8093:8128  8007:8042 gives 0.99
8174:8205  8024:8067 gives 0.98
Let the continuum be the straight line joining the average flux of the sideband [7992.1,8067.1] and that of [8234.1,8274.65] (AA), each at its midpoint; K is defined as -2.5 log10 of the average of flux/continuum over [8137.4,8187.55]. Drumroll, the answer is -0.029 mag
